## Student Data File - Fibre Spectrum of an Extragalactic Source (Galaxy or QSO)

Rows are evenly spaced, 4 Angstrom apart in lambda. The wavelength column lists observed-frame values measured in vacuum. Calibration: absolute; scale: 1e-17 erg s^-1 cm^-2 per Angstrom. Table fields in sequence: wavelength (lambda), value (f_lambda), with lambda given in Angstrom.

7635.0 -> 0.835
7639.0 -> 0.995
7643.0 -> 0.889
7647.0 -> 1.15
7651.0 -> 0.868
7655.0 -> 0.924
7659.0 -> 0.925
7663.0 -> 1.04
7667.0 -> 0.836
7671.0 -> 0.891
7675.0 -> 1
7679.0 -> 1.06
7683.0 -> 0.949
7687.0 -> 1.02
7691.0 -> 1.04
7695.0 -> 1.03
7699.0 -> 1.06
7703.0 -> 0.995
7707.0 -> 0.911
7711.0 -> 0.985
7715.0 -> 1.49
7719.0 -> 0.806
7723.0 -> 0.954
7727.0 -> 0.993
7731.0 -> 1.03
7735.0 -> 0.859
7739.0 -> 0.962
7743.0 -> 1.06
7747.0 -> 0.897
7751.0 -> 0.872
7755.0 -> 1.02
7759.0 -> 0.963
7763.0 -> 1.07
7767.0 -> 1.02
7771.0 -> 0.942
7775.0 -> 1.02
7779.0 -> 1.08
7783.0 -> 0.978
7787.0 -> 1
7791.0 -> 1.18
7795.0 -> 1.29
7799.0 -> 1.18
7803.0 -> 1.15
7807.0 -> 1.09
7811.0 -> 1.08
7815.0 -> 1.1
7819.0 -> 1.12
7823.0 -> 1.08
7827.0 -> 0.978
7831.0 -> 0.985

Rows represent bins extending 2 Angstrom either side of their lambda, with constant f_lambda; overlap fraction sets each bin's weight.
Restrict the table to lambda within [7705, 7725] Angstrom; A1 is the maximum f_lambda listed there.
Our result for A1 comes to 1.49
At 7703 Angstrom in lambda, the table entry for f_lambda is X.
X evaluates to 0.995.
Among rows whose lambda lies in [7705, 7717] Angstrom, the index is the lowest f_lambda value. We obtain 0.911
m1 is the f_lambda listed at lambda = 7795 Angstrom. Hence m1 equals 1.29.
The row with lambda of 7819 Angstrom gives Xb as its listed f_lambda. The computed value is 1.12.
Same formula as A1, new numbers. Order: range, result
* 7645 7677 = 1.15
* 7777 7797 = 1.29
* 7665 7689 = 1.06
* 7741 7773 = 1.07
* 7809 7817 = 1.1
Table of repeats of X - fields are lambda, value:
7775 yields 1.02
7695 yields 1.03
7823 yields 1.08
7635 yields 0.835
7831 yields 0.985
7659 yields 0.925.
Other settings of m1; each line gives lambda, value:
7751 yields 0.872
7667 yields 0.836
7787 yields 1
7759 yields 0.963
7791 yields 1.18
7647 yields 1.15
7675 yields 1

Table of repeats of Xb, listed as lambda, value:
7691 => 1.04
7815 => 1.1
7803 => 1.15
